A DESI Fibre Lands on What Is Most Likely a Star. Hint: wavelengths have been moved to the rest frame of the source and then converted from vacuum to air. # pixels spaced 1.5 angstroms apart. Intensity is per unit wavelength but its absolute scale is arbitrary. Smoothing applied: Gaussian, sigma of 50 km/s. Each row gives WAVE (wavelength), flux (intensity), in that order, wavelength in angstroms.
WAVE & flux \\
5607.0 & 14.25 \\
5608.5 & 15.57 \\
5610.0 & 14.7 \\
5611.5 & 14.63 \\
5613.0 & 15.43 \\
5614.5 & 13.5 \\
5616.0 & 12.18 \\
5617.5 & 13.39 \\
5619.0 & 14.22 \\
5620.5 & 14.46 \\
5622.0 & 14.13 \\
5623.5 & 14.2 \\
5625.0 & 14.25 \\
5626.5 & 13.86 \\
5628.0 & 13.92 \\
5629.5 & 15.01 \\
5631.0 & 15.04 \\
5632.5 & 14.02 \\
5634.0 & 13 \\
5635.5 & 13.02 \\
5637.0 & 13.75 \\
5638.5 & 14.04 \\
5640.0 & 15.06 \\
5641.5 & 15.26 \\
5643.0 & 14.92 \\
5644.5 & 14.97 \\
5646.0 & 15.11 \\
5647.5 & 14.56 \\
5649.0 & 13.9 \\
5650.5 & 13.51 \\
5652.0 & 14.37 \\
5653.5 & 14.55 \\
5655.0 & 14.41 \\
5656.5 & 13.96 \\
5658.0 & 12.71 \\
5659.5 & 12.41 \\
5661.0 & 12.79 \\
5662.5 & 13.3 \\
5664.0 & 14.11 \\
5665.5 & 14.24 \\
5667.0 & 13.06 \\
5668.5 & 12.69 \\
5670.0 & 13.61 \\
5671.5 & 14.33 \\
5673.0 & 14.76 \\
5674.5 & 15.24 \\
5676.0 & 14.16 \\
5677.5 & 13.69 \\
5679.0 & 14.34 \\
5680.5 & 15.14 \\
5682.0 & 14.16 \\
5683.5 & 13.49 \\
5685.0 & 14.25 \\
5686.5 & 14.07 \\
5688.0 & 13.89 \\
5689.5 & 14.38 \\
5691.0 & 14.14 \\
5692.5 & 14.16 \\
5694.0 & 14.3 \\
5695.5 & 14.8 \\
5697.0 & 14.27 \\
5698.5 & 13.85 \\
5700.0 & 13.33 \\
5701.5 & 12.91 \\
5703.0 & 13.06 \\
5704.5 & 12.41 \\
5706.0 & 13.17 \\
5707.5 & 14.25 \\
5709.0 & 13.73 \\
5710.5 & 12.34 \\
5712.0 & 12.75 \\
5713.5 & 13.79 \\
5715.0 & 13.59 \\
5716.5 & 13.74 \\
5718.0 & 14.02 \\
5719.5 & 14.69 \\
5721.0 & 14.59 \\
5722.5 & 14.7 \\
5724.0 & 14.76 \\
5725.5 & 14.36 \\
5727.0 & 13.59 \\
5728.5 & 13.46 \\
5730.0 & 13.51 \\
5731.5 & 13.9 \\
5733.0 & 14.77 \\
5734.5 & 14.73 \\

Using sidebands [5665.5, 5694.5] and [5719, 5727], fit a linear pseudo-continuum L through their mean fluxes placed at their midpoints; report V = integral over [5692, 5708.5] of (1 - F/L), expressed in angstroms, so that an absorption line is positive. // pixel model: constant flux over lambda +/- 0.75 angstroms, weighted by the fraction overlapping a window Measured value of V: 0.7 angstroms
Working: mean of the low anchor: 14.1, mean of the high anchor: 14.5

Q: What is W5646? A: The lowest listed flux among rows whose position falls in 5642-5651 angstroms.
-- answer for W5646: 13.51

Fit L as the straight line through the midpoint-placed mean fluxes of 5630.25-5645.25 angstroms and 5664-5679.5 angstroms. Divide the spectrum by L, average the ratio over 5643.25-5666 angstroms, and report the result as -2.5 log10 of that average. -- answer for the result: 0.02 mag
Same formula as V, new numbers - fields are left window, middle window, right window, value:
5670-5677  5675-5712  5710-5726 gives 1.1 angstroms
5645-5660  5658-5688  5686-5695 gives 0.5 angstroms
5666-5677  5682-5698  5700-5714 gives -0.7 angstroms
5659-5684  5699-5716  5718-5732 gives 1.0 angstroms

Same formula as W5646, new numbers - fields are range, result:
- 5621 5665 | 12.41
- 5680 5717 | 12.34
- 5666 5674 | 12.69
